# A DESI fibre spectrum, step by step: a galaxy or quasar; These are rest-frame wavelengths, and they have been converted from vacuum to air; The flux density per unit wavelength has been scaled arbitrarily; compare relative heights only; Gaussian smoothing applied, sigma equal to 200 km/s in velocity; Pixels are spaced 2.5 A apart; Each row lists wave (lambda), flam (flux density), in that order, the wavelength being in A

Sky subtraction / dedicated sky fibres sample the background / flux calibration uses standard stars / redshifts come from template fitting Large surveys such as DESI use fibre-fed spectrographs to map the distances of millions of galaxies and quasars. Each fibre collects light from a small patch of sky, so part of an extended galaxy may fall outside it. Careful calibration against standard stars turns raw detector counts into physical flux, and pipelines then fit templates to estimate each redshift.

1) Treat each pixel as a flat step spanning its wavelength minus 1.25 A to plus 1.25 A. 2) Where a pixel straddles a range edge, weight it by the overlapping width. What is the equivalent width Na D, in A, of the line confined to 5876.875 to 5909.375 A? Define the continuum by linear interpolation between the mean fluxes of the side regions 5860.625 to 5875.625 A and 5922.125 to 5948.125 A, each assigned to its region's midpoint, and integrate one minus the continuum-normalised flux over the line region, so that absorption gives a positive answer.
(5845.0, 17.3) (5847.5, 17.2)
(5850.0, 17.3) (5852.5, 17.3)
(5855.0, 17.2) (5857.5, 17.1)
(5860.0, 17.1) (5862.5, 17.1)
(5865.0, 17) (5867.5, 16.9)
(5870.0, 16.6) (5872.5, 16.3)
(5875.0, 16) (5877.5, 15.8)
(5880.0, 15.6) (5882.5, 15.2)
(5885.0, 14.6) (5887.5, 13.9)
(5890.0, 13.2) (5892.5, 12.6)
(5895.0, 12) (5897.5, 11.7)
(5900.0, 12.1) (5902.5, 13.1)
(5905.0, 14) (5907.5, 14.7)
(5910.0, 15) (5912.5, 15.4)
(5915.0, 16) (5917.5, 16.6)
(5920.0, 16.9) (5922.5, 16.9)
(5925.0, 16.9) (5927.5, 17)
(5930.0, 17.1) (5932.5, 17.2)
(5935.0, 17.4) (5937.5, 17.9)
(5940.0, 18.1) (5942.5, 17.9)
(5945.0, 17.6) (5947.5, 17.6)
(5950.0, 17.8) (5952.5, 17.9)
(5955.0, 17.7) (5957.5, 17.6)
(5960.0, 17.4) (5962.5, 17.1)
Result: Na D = 6.2 A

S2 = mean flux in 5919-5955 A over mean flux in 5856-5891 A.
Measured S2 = 1.10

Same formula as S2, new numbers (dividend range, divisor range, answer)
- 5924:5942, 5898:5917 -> 1.22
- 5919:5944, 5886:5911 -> 1.31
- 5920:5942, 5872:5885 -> 1.11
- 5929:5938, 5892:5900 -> 1.44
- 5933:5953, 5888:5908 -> 1.38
